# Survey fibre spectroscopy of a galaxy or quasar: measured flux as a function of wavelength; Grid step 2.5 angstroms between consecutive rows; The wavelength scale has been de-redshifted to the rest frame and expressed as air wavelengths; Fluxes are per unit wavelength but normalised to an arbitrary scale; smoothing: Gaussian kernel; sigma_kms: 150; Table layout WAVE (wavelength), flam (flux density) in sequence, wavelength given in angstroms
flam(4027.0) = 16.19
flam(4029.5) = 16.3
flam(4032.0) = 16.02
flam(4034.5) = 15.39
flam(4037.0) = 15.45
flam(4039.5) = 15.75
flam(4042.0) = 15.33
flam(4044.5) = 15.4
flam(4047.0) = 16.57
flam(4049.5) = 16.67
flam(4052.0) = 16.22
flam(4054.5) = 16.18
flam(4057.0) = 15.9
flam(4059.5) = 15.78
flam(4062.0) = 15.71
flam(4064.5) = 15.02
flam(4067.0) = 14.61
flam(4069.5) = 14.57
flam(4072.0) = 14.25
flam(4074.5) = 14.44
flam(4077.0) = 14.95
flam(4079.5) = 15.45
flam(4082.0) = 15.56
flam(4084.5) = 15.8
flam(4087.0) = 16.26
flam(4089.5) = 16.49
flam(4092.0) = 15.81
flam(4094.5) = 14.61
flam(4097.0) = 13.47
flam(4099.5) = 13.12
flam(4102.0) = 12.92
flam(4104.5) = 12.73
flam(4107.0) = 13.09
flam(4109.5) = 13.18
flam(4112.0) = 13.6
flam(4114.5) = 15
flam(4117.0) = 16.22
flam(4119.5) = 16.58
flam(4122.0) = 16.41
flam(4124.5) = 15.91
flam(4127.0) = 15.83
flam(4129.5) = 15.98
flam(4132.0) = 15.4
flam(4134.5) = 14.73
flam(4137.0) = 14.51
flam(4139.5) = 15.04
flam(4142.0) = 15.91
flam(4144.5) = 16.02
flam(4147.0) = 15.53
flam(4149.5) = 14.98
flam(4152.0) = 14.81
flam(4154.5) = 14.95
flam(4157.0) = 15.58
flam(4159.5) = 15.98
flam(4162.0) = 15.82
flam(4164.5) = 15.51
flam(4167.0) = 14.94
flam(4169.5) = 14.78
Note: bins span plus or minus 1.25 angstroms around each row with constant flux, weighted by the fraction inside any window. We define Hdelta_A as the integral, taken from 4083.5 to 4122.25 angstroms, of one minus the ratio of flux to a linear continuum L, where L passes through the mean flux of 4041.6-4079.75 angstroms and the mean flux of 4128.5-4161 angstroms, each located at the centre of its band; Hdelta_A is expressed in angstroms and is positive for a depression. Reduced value 1.9 angstroms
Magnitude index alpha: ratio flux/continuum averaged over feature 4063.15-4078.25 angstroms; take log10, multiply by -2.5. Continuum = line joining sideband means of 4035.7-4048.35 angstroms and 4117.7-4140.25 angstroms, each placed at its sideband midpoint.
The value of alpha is 0.07 mag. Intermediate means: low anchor 15.7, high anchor 15.6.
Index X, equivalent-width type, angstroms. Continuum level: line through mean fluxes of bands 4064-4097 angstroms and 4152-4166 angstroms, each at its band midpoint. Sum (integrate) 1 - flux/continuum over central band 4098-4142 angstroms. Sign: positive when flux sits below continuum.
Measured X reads 1.7 angstroms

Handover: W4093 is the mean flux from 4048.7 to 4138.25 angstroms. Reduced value 15.1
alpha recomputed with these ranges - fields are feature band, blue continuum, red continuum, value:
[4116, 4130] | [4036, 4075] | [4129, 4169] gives -0.054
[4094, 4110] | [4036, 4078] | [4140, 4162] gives 0.168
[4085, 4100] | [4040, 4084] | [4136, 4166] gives 0.024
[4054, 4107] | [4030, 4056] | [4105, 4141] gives 0.046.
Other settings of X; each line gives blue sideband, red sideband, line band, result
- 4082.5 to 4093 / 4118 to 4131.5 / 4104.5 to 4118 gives 1.71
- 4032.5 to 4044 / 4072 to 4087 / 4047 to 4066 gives -0.69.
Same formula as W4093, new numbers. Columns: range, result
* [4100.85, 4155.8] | 15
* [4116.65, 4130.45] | 16.2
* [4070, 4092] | 15.4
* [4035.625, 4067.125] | 15.8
